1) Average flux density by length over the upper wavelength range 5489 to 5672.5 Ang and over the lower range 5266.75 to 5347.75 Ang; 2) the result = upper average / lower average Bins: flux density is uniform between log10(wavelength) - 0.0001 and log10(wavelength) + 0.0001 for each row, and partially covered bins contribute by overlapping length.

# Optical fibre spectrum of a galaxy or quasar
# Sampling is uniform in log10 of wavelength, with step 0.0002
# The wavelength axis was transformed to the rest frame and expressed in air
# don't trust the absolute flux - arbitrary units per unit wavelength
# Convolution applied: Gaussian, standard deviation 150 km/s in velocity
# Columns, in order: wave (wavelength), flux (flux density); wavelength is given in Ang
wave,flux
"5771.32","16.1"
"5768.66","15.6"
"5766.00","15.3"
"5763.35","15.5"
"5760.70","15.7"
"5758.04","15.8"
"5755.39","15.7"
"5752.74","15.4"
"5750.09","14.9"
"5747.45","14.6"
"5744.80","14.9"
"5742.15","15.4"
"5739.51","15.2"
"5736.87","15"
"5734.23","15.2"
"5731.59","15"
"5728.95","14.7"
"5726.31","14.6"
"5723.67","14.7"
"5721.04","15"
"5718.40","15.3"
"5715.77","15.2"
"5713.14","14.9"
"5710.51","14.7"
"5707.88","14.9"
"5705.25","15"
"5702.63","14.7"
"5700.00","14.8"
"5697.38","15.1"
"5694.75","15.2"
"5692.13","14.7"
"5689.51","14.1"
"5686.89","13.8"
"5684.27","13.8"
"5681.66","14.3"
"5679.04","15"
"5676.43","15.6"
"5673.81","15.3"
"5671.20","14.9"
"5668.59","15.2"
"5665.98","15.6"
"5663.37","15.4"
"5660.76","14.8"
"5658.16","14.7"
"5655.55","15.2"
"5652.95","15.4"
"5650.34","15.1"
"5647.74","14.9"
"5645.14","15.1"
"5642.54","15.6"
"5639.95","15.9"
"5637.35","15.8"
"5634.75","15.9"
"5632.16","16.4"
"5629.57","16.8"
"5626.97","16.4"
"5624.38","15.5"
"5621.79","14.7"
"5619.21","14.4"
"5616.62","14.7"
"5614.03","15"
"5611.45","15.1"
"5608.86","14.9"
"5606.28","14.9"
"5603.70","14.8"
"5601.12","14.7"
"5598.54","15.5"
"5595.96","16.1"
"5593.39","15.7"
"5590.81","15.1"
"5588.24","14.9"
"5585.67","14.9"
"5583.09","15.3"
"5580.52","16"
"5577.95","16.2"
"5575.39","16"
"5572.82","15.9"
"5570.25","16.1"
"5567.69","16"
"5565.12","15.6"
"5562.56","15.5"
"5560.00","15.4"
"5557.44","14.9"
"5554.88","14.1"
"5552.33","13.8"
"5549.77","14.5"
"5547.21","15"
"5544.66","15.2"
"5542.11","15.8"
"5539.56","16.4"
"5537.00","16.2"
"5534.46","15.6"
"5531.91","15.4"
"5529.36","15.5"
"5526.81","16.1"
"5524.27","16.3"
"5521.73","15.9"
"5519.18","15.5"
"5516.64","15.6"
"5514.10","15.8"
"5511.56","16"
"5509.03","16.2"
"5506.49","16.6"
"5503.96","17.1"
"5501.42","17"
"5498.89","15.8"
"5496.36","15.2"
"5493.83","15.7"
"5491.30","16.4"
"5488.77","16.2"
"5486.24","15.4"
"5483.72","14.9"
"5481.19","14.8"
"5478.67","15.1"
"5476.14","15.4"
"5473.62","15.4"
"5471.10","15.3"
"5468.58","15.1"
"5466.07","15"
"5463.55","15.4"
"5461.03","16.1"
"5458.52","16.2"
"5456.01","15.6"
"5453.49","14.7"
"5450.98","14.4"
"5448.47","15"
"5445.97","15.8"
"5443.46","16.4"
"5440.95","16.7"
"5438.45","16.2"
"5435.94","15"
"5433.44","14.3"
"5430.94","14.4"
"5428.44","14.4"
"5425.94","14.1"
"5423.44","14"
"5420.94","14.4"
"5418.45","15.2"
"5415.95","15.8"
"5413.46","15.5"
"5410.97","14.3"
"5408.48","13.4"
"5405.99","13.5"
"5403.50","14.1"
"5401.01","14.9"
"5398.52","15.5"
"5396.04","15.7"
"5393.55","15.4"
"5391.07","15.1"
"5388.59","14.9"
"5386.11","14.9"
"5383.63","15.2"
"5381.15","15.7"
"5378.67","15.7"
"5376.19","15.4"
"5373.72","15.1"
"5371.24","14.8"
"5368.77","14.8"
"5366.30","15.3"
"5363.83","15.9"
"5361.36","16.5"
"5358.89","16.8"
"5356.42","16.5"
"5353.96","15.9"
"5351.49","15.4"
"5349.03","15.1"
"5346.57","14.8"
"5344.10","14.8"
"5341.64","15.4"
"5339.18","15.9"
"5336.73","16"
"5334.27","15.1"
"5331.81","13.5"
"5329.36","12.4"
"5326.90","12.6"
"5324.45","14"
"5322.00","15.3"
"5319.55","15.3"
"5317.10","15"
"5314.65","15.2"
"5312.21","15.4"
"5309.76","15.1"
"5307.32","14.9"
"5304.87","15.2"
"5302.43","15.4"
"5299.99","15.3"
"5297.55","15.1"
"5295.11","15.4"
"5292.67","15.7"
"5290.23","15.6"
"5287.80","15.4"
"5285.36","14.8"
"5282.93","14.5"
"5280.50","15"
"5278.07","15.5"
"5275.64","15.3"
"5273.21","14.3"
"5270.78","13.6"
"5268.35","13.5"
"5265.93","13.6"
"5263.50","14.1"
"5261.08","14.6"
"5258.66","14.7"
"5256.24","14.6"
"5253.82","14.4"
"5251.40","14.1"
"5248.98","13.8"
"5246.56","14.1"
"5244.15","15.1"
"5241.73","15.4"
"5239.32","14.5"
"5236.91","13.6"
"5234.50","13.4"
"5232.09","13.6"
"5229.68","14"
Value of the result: 1.0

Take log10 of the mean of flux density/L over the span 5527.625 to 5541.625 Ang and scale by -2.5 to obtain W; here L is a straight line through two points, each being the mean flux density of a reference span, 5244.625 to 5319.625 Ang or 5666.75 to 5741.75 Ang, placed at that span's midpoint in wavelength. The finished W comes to -0.07 mag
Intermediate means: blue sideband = 14.8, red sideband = 14.9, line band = 15.8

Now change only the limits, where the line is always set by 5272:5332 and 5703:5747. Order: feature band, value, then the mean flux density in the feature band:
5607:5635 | -0.03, 15.4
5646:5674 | -0.01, 15.1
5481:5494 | -0.05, 15.6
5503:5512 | -0.11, 16.5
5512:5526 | -0.06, 15.8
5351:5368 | -0.08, 16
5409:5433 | 0.02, 14.6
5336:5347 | -0.04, 15.4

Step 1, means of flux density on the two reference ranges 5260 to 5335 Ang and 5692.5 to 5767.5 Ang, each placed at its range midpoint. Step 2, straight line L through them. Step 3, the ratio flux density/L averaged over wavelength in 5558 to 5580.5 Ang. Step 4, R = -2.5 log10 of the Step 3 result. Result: -0.06 mag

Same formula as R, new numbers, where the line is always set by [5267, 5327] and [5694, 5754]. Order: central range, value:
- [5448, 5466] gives -0.03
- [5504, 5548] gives -0.06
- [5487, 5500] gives -0.06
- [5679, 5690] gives 0.06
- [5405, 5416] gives 0.04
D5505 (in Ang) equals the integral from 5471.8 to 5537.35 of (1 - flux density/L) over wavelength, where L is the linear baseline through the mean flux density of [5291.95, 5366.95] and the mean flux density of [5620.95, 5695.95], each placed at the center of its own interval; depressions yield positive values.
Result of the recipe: -2.6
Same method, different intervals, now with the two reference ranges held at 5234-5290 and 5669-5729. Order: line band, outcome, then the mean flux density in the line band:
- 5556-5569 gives -0.7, 15.5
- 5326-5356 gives -0.6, 14.8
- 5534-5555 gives -0.8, 15.2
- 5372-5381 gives -0.5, 15.4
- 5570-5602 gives -1.8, 15.6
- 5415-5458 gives -1.5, 15.1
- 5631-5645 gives -1.0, 15.9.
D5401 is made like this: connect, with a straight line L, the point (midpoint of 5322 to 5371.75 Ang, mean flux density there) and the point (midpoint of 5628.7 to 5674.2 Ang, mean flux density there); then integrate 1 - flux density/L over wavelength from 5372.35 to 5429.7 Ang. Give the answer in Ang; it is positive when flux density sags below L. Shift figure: 1.0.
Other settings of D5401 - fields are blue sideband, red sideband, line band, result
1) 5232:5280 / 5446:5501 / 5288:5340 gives -1.1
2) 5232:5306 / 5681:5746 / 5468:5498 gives -1.4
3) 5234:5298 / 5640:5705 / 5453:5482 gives -1.2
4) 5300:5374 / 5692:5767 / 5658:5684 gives 0.1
